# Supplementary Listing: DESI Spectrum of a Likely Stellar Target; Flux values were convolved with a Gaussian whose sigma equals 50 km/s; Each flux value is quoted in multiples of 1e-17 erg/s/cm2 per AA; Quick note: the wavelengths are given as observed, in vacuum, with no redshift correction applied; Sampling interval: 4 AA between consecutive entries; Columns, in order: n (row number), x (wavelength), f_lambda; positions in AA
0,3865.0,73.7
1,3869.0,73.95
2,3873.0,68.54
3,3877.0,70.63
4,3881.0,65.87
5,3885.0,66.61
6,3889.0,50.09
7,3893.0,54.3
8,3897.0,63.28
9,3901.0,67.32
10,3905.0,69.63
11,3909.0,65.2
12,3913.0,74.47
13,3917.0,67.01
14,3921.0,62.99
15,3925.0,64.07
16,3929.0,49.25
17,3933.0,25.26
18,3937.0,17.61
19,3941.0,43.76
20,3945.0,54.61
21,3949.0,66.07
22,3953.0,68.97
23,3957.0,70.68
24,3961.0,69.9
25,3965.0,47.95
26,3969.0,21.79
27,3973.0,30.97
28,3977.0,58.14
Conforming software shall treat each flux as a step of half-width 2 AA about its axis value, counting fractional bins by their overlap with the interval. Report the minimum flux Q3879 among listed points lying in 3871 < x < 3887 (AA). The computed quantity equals 65.87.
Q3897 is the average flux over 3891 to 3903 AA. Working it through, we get 61.6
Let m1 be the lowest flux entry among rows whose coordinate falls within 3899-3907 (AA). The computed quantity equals 67.32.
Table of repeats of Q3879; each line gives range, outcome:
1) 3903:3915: 65.2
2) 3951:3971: 21.79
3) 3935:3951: 17.61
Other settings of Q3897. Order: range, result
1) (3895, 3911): 66.4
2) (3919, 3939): 43.8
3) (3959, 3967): 58.9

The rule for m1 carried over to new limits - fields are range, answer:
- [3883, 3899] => 50.09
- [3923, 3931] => 49.25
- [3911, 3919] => 67.01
